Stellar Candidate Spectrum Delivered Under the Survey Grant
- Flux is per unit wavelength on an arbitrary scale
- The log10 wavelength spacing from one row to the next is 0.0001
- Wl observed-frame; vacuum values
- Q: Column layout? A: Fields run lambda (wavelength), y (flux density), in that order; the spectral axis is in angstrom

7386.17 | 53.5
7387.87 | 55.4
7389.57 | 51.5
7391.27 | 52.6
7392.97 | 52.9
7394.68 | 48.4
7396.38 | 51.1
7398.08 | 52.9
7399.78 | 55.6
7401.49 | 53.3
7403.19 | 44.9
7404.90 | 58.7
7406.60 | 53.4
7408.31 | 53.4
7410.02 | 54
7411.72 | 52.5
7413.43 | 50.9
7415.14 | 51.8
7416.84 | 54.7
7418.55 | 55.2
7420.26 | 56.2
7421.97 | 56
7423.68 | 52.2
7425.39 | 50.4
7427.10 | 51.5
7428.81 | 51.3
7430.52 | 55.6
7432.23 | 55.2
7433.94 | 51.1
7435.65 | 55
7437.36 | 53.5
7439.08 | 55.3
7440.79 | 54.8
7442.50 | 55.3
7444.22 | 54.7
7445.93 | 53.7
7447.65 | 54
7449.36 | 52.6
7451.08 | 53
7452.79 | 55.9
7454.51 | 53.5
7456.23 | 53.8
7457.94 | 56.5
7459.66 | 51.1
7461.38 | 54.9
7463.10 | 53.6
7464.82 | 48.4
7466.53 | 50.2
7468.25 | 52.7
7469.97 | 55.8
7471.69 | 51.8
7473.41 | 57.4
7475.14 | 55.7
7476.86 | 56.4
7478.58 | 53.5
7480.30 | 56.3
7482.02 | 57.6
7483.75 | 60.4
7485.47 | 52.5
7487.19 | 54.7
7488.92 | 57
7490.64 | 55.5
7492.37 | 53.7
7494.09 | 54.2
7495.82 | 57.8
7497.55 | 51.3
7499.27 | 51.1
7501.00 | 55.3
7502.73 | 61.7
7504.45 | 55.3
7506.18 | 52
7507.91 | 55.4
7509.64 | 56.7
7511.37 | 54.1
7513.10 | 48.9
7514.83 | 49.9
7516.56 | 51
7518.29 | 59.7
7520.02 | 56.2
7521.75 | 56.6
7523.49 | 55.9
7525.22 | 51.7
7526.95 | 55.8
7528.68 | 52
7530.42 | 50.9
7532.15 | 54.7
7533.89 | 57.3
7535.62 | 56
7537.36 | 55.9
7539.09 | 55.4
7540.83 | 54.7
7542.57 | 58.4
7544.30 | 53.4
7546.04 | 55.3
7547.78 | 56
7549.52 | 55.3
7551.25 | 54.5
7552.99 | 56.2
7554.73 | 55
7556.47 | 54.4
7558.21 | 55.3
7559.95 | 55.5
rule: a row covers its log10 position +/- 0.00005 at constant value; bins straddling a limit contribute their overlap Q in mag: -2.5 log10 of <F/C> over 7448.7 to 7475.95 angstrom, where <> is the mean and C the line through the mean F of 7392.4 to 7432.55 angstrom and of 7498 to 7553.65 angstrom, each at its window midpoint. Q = 0.004 mag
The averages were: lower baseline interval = 53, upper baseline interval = 54.8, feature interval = 53.5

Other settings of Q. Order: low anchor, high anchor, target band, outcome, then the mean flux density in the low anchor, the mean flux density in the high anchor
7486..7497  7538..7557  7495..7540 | 0.015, 55.2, 55.4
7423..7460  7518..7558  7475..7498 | -0.023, 53.7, 55.2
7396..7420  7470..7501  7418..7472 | 0.010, 53.1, 55.1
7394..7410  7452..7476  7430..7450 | -0.021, 52.5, 53.6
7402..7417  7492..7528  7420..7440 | -0.011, 52.6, 54.5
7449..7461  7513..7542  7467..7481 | -0.016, 53.8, 54.5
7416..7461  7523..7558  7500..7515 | 0.002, 53.9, 54.9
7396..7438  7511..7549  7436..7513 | -0.012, 53.2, 54.5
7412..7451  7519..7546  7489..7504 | -0.013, 53.6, 55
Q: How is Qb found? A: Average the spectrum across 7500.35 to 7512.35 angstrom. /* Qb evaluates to 55.7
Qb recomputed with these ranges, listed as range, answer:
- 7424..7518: 54.1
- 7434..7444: 54.5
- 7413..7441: 53.6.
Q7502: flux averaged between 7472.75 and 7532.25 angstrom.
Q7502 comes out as 54.8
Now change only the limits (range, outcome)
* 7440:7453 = 54.2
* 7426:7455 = 53.9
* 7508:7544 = 54.6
